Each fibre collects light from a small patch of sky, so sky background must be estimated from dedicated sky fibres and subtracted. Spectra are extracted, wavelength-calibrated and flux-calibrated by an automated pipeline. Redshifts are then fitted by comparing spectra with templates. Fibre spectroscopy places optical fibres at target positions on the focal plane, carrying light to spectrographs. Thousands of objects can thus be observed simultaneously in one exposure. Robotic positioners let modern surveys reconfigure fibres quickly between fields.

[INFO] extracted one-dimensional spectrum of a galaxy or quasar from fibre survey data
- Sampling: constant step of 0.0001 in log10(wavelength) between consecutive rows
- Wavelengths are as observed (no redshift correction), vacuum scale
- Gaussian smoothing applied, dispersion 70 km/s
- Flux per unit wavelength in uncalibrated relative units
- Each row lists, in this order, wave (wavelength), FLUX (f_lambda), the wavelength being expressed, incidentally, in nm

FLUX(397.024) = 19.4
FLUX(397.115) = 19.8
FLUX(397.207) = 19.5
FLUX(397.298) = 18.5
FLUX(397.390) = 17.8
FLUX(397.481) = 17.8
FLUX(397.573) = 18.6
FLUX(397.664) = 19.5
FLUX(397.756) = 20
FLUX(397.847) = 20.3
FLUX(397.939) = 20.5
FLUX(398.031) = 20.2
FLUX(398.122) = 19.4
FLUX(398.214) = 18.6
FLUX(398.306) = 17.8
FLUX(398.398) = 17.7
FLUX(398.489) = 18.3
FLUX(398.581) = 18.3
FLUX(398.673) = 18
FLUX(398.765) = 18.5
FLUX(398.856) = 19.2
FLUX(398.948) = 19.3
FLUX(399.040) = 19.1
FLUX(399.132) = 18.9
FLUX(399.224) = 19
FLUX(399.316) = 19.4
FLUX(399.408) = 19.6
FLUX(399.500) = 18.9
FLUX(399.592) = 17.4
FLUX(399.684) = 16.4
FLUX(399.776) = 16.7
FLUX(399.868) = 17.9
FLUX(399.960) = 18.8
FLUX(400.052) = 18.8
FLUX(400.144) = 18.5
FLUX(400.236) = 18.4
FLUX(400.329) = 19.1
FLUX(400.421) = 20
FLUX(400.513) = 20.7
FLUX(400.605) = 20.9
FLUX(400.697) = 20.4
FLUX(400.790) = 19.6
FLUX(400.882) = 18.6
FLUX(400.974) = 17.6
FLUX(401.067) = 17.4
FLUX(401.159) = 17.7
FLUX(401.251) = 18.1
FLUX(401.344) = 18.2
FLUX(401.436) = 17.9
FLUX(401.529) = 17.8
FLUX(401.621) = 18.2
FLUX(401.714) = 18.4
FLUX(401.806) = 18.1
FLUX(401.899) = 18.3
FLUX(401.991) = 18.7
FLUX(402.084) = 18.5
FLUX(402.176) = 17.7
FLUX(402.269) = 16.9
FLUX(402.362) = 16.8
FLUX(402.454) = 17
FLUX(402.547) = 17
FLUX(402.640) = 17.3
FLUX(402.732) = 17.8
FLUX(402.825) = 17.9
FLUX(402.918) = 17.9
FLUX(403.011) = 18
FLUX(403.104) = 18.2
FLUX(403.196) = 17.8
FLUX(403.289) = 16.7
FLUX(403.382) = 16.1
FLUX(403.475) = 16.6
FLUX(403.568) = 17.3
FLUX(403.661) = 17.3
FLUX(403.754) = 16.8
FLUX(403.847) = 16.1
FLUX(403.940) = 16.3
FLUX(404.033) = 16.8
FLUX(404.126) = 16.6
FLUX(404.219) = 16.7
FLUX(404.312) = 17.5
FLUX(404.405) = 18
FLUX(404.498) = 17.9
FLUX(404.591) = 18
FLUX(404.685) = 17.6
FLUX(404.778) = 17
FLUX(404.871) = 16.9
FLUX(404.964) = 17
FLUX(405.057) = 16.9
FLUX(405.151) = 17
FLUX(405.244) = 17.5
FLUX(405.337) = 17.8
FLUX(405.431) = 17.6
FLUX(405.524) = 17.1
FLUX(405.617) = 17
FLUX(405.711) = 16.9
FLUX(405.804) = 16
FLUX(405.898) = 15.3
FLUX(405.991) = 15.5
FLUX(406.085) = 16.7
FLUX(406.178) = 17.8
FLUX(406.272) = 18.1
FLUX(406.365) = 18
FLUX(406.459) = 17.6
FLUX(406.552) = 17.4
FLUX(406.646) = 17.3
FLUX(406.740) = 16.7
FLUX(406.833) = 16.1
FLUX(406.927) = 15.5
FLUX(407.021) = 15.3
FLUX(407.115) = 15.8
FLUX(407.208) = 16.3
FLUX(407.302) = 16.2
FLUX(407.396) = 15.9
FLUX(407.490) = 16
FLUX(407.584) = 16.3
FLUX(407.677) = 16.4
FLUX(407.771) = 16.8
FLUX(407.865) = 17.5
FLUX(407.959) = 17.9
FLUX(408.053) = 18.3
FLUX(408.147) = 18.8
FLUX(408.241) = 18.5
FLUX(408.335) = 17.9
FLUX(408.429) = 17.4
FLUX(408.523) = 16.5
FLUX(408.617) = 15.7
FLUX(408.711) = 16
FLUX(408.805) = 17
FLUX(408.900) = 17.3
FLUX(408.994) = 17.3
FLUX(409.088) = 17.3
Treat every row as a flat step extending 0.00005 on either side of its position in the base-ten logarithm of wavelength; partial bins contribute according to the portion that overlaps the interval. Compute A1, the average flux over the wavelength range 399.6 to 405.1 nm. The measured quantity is 17.8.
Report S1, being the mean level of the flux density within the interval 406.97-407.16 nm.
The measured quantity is 15.5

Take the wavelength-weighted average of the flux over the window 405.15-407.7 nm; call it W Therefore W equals 16.7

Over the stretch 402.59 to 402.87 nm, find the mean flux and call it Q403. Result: 17.7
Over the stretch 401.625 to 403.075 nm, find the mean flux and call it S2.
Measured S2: 17.8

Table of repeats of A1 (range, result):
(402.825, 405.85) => 17.2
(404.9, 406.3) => 16.9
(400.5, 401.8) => 18.6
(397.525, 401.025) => 18.9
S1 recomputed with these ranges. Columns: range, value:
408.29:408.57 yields 17.3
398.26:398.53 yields 17.9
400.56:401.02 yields 19.4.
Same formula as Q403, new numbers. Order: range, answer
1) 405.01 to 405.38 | 17.3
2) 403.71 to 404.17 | 16.5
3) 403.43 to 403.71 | 17.1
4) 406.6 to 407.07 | 16.2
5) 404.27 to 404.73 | 17.8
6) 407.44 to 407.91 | 16.6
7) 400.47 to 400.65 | 20.8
